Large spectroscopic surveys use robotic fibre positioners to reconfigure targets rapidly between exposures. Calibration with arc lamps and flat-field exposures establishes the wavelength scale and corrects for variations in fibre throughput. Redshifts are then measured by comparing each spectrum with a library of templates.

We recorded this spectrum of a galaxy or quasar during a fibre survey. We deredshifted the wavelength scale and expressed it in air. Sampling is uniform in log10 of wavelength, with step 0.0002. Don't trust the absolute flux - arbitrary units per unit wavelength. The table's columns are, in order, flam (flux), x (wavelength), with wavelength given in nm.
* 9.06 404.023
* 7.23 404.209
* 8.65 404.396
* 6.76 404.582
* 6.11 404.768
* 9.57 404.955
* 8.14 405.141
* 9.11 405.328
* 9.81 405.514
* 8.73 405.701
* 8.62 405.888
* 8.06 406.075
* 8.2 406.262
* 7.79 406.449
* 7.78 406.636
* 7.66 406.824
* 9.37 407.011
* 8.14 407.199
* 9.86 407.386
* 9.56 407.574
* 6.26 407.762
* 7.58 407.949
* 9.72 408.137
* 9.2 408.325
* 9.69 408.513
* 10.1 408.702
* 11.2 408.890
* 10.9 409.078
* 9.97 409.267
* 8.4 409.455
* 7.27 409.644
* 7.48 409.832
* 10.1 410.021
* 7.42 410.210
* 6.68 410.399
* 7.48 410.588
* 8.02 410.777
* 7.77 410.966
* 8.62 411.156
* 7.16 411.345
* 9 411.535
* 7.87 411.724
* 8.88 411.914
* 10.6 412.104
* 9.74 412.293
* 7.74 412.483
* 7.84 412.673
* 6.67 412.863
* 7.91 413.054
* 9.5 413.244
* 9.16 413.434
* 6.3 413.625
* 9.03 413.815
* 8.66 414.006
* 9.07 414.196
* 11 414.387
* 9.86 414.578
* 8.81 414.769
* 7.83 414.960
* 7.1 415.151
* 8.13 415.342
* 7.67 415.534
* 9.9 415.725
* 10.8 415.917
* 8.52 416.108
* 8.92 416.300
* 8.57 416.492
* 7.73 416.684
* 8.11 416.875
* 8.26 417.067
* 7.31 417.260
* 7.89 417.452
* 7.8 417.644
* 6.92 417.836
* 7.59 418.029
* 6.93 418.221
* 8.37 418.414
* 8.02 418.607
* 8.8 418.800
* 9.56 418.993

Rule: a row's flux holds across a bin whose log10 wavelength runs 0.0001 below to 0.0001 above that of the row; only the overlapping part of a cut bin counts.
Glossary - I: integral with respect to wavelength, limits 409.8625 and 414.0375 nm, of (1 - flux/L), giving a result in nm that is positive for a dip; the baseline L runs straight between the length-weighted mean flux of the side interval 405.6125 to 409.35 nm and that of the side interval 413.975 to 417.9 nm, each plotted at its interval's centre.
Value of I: 0.215 nm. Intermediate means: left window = 8.92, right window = 8.53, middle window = 8.26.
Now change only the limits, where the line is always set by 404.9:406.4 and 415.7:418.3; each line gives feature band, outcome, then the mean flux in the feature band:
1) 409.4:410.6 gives 0.10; 7.84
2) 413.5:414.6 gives -0.08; 8.93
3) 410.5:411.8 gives 0.07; 7.99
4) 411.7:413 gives -0.01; 8.49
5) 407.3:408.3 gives 0.00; 8.63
